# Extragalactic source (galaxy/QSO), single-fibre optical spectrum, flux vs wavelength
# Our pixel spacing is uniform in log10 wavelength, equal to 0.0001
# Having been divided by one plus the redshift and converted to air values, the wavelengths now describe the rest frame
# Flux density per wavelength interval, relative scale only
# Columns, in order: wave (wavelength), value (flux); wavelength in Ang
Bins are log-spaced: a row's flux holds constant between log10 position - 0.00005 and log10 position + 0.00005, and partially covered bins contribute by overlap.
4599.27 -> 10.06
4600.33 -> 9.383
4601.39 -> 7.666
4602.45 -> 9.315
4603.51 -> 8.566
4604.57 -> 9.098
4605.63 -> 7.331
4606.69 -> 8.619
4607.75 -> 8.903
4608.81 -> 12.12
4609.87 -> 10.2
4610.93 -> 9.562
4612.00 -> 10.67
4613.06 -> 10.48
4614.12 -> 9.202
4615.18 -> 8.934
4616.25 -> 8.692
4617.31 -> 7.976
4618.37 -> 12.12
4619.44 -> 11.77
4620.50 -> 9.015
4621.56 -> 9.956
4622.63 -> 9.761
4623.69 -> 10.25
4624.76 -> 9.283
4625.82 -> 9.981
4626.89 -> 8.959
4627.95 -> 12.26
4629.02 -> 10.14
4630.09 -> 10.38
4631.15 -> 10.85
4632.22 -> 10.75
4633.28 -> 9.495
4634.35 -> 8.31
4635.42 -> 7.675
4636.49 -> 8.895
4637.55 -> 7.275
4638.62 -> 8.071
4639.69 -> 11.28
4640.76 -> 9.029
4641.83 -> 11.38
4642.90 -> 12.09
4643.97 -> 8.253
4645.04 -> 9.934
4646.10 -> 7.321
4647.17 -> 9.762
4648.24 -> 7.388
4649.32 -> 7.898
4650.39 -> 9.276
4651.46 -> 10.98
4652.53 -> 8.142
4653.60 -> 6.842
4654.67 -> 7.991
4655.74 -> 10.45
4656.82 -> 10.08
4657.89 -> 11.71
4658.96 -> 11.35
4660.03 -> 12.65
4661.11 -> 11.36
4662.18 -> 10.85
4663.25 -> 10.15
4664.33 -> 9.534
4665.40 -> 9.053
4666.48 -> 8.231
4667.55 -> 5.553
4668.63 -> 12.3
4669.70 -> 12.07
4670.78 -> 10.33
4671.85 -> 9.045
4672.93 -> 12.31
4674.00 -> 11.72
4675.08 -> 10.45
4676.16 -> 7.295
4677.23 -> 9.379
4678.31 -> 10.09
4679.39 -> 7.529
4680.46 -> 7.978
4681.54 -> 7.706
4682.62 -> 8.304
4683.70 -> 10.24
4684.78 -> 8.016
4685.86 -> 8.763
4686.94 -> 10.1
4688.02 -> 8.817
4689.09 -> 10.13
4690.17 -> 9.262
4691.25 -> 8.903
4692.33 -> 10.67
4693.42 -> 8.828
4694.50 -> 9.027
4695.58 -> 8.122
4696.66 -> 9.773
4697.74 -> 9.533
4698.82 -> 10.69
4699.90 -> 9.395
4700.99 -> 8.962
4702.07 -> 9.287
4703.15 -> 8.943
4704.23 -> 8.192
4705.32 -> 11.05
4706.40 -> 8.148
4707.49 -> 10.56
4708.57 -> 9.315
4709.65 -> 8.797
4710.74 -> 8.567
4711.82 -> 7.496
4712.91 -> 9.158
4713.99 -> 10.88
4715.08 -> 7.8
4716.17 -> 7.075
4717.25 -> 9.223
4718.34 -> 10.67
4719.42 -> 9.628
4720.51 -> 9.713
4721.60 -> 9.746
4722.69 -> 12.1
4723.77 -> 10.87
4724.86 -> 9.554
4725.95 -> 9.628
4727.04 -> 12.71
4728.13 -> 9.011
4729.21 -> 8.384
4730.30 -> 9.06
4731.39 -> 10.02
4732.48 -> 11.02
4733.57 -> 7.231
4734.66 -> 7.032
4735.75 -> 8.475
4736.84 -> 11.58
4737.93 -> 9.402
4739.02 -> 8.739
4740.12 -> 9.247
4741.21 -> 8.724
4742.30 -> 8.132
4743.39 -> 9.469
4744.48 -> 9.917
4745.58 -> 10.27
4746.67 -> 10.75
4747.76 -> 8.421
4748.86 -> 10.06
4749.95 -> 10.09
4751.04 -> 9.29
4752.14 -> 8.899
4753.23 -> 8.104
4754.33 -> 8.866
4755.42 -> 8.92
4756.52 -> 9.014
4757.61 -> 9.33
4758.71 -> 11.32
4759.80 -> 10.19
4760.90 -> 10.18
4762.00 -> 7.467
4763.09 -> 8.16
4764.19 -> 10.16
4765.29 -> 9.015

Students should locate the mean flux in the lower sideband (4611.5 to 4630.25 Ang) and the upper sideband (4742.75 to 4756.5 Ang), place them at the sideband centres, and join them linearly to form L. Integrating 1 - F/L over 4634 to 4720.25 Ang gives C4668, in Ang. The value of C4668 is 3.1 Ang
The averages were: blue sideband 9.98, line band 9.37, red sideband 9.39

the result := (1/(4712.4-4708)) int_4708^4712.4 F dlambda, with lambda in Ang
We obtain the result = 8.57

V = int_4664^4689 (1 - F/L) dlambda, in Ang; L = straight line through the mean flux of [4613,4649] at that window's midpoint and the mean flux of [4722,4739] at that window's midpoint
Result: 0.8 Ang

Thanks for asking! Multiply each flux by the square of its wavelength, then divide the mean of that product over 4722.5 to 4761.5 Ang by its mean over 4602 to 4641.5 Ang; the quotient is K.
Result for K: 1.04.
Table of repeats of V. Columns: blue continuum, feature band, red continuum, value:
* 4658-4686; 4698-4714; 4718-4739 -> 0.8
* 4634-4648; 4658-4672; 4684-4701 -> -1.6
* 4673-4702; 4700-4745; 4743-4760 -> 0.3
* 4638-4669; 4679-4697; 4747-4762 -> 1.1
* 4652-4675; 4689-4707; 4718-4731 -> 1.3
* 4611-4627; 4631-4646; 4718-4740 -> 0.6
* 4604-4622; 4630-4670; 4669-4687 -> 0.0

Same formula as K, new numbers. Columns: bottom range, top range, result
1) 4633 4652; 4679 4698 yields 1.01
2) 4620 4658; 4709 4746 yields 1.03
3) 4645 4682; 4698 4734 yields 1.01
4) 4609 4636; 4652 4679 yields 1.02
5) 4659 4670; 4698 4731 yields 0.95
